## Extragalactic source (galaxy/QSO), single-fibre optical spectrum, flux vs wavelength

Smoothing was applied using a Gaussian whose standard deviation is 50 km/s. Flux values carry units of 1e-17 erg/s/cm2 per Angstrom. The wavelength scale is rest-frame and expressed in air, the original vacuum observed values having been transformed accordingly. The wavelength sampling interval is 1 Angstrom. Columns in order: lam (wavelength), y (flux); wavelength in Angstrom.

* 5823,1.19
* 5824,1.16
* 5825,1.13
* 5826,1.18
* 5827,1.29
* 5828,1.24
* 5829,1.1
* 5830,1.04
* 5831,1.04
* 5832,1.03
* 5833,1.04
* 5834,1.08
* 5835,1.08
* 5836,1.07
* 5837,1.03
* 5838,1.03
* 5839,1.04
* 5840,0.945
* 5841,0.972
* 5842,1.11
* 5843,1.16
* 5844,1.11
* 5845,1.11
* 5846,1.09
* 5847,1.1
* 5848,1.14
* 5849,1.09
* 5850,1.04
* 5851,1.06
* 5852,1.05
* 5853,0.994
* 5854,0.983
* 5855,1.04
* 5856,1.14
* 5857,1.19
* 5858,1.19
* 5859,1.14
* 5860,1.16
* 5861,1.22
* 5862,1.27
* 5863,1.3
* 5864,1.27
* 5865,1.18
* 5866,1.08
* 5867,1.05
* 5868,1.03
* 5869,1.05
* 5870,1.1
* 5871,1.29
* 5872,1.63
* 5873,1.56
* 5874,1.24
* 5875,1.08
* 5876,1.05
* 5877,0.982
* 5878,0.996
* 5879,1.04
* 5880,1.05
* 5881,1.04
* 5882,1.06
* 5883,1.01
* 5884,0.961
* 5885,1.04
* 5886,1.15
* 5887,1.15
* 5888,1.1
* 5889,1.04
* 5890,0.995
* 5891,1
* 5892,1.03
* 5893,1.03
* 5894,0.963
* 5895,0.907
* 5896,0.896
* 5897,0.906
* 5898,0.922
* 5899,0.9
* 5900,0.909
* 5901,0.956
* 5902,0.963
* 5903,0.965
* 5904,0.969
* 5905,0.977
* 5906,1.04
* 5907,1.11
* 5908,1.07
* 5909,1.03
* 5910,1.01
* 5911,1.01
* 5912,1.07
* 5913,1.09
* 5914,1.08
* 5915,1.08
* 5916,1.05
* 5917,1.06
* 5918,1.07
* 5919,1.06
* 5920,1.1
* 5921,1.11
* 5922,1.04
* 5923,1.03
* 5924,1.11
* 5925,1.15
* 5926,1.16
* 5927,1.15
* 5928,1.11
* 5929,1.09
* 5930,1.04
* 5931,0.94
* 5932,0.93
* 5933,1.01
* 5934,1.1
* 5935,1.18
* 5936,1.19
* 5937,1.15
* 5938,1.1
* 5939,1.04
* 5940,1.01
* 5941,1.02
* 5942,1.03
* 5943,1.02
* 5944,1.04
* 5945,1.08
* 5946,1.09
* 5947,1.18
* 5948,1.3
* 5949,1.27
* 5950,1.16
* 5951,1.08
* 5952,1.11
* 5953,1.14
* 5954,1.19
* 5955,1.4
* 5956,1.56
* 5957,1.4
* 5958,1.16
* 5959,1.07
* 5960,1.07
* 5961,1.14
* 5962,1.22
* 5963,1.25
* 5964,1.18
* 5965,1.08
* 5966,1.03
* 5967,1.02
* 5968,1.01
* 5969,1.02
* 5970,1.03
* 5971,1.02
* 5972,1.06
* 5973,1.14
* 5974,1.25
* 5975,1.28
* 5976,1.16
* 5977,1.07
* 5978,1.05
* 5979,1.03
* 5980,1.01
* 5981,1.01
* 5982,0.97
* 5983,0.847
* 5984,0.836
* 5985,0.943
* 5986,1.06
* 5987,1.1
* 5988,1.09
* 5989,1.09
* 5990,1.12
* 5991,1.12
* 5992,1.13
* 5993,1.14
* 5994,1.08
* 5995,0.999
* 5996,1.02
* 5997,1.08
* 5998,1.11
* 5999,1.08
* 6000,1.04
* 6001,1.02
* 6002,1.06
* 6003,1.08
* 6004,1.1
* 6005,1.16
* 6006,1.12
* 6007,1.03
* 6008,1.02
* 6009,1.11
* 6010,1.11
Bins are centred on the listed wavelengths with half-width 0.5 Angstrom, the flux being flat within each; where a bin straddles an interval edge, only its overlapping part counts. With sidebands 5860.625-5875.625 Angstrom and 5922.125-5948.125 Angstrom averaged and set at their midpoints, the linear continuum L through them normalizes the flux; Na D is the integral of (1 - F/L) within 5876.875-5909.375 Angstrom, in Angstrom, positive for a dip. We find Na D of 4.6 Angstrom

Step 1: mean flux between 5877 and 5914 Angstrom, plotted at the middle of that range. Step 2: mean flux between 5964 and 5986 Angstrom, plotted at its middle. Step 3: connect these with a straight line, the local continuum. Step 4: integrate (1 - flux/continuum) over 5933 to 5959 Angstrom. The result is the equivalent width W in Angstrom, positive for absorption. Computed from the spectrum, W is -3.1 Angstrom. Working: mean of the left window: 1.01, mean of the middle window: 1.16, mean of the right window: 1.04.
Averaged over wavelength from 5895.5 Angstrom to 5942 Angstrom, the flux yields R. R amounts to 1.04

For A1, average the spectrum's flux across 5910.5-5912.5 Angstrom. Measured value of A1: 1.04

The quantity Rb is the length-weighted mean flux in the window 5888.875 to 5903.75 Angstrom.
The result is 0.957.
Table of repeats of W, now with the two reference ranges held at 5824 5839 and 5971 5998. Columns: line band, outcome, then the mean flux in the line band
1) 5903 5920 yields 0.5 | 1.05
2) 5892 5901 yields 1.2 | 0.936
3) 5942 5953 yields -0.6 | 1.13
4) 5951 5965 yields -1.8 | 1.21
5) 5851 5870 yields -0.6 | 1.13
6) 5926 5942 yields 0.1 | 1.07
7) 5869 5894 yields -0.4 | 1.11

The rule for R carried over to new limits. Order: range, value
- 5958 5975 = 1.11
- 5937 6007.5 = 1.1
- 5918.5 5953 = 1.09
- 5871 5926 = 1.06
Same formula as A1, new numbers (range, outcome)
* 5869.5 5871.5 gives 1.2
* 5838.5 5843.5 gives 1.05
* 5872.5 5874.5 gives 1.4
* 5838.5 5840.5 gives 0.992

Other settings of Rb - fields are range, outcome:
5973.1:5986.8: 1.04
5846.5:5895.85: 1.11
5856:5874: 1.22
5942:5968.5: 1.16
